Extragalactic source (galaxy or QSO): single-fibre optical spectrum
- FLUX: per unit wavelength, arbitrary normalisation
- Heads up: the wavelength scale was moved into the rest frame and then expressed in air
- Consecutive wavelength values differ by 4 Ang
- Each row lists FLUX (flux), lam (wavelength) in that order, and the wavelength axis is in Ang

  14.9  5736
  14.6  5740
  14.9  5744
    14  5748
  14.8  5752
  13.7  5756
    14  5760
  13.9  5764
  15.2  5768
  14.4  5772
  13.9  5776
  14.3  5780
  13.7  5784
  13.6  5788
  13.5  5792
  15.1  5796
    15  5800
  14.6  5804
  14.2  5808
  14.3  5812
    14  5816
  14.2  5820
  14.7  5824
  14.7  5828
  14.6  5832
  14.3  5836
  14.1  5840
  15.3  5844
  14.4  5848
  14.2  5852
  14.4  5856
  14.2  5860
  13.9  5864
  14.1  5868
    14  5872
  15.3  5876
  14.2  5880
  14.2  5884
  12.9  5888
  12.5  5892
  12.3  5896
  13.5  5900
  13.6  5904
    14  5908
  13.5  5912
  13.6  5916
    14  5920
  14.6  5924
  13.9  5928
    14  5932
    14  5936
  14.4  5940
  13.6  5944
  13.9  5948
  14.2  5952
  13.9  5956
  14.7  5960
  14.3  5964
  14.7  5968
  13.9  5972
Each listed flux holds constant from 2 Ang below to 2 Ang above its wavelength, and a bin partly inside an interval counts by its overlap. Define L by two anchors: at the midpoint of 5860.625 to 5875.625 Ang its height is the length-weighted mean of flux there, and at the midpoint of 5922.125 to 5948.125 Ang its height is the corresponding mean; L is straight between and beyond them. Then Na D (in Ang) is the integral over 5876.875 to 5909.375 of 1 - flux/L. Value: 1.5 Ang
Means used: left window 14.2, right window 14.1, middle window 13.5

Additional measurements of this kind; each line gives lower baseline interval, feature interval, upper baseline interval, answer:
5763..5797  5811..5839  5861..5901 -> -0.9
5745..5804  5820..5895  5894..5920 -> -2.4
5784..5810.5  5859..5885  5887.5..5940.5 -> -0.8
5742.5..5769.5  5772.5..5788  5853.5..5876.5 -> 0.4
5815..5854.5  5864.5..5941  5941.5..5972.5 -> 2.6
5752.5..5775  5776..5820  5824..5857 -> 0.5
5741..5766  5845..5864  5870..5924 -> -0.6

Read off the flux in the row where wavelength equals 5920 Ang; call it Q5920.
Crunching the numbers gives 14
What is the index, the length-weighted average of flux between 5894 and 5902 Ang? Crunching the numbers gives 12.9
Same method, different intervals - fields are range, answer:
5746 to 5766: 14.1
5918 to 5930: 14.2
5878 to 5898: 13.2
